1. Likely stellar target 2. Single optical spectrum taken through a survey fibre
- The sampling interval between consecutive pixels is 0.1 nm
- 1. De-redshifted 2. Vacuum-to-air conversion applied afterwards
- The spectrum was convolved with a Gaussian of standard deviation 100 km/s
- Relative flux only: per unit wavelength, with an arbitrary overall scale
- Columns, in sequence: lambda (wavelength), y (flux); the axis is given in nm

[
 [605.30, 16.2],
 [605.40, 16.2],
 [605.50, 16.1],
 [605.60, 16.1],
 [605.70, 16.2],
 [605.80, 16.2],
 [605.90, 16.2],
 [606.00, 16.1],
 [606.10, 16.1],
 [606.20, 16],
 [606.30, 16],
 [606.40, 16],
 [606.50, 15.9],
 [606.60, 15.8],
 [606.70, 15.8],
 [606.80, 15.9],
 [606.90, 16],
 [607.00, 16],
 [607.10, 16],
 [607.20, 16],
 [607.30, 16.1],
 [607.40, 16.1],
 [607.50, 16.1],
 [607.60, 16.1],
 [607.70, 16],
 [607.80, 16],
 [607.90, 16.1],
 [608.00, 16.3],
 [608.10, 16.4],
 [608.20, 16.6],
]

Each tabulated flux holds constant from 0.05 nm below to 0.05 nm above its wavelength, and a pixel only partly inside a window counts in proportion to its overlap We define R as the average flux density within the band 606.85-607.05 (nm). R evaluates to 16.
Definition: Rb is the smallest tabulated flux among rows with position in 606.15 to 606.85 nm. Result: 15.8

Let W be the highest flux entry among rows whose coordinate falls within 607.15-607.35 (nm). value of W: 16.1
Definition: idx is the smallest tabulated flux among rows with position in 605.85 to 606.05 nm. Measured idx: 16.1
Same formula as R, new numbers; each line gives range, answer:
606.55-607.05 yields 15.9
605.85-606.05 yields 16.1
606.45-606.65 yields 15.9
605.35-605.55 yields 16.1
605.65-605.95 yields 16.2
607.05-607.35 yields 16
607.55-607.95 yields 16.1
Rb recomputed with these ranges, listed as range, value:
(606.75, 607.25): 15.9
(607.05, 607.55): 16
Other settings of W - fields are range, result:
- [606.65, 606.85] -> 15.9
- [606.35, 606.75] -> 16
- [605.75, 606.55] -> 16.2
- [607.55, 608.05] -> 16.3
